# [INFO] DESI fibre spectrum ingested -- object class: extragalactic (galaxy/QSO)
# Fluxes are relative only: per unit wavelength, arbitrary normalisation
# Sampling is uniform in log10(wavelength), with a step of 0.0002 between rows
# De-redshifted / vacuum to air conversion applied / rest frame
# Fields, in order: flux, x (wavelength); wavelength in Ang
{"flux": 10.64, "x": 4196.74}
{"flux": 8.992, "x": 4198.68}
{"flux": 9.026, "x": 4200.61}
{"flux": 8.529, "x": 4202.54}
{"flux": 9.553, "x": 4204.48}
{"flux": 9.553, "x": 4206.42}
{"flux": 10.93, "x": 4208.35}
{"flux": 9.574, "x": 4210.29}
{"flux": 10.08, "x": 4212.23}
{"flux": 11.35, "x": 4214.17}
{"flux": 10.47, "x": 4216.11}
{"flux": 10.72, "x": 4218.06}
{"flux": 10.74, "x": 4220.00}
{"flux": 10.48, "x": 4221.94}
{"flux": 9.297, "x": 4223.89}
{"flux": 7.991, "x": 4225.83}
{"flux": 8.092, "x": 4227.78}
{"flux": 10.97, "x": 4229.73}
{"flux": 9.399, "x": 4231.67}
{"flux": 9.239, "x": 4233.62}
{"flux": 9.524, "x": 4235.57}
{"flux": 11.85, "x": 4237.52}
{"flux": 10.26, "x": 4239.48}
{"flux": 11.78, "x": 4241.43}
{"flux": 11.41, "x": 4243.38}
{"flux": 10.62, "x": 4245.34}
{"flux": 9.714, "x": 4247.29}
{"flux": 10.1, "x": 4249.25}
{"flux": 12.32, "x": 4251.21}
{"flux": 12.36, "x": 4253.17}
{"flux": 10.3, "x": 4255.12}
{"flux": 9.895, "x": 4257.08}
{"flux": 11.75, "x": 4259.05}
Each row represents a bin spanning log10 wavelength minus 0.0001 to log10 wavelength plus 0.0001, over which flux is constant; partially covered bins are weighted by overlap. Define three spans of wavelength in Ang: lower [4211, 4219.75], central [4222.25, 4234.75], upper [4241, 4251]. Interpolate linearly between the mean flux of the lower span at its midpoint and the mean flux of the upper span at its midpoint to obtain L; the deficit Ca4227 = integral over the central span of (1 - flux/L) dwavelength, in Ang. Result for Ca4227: 1.7 Ang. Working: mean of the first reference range 10.6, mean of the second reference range 10.8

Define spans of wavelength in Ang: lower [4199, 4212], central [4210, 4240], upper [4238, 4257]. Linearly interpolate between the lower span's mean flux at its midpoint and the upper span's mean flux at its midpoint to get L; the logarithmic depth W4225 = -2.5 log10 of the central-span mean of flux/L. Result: 0.02 mag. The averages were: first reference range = 9.54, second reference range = 11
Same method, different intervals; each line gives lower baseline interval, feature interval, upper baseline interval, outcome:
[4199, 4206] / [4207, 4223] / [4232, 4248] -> -0.104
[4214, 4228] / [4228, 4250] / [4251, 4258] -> 0.020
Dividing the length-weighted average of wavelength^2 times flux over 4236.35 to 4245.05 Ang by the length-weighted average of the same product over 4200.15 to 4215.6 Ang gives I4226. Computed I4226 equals 1.15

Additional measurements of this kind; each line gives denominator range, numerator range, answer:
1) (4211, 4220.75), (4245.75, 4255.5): 1.05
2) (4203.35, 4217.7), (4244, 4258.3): 1.08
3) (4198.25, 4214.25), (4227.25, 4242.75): 1.07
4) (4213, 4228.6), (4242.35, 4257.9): 1.11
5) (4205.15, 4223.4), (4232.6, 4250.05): 1.02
